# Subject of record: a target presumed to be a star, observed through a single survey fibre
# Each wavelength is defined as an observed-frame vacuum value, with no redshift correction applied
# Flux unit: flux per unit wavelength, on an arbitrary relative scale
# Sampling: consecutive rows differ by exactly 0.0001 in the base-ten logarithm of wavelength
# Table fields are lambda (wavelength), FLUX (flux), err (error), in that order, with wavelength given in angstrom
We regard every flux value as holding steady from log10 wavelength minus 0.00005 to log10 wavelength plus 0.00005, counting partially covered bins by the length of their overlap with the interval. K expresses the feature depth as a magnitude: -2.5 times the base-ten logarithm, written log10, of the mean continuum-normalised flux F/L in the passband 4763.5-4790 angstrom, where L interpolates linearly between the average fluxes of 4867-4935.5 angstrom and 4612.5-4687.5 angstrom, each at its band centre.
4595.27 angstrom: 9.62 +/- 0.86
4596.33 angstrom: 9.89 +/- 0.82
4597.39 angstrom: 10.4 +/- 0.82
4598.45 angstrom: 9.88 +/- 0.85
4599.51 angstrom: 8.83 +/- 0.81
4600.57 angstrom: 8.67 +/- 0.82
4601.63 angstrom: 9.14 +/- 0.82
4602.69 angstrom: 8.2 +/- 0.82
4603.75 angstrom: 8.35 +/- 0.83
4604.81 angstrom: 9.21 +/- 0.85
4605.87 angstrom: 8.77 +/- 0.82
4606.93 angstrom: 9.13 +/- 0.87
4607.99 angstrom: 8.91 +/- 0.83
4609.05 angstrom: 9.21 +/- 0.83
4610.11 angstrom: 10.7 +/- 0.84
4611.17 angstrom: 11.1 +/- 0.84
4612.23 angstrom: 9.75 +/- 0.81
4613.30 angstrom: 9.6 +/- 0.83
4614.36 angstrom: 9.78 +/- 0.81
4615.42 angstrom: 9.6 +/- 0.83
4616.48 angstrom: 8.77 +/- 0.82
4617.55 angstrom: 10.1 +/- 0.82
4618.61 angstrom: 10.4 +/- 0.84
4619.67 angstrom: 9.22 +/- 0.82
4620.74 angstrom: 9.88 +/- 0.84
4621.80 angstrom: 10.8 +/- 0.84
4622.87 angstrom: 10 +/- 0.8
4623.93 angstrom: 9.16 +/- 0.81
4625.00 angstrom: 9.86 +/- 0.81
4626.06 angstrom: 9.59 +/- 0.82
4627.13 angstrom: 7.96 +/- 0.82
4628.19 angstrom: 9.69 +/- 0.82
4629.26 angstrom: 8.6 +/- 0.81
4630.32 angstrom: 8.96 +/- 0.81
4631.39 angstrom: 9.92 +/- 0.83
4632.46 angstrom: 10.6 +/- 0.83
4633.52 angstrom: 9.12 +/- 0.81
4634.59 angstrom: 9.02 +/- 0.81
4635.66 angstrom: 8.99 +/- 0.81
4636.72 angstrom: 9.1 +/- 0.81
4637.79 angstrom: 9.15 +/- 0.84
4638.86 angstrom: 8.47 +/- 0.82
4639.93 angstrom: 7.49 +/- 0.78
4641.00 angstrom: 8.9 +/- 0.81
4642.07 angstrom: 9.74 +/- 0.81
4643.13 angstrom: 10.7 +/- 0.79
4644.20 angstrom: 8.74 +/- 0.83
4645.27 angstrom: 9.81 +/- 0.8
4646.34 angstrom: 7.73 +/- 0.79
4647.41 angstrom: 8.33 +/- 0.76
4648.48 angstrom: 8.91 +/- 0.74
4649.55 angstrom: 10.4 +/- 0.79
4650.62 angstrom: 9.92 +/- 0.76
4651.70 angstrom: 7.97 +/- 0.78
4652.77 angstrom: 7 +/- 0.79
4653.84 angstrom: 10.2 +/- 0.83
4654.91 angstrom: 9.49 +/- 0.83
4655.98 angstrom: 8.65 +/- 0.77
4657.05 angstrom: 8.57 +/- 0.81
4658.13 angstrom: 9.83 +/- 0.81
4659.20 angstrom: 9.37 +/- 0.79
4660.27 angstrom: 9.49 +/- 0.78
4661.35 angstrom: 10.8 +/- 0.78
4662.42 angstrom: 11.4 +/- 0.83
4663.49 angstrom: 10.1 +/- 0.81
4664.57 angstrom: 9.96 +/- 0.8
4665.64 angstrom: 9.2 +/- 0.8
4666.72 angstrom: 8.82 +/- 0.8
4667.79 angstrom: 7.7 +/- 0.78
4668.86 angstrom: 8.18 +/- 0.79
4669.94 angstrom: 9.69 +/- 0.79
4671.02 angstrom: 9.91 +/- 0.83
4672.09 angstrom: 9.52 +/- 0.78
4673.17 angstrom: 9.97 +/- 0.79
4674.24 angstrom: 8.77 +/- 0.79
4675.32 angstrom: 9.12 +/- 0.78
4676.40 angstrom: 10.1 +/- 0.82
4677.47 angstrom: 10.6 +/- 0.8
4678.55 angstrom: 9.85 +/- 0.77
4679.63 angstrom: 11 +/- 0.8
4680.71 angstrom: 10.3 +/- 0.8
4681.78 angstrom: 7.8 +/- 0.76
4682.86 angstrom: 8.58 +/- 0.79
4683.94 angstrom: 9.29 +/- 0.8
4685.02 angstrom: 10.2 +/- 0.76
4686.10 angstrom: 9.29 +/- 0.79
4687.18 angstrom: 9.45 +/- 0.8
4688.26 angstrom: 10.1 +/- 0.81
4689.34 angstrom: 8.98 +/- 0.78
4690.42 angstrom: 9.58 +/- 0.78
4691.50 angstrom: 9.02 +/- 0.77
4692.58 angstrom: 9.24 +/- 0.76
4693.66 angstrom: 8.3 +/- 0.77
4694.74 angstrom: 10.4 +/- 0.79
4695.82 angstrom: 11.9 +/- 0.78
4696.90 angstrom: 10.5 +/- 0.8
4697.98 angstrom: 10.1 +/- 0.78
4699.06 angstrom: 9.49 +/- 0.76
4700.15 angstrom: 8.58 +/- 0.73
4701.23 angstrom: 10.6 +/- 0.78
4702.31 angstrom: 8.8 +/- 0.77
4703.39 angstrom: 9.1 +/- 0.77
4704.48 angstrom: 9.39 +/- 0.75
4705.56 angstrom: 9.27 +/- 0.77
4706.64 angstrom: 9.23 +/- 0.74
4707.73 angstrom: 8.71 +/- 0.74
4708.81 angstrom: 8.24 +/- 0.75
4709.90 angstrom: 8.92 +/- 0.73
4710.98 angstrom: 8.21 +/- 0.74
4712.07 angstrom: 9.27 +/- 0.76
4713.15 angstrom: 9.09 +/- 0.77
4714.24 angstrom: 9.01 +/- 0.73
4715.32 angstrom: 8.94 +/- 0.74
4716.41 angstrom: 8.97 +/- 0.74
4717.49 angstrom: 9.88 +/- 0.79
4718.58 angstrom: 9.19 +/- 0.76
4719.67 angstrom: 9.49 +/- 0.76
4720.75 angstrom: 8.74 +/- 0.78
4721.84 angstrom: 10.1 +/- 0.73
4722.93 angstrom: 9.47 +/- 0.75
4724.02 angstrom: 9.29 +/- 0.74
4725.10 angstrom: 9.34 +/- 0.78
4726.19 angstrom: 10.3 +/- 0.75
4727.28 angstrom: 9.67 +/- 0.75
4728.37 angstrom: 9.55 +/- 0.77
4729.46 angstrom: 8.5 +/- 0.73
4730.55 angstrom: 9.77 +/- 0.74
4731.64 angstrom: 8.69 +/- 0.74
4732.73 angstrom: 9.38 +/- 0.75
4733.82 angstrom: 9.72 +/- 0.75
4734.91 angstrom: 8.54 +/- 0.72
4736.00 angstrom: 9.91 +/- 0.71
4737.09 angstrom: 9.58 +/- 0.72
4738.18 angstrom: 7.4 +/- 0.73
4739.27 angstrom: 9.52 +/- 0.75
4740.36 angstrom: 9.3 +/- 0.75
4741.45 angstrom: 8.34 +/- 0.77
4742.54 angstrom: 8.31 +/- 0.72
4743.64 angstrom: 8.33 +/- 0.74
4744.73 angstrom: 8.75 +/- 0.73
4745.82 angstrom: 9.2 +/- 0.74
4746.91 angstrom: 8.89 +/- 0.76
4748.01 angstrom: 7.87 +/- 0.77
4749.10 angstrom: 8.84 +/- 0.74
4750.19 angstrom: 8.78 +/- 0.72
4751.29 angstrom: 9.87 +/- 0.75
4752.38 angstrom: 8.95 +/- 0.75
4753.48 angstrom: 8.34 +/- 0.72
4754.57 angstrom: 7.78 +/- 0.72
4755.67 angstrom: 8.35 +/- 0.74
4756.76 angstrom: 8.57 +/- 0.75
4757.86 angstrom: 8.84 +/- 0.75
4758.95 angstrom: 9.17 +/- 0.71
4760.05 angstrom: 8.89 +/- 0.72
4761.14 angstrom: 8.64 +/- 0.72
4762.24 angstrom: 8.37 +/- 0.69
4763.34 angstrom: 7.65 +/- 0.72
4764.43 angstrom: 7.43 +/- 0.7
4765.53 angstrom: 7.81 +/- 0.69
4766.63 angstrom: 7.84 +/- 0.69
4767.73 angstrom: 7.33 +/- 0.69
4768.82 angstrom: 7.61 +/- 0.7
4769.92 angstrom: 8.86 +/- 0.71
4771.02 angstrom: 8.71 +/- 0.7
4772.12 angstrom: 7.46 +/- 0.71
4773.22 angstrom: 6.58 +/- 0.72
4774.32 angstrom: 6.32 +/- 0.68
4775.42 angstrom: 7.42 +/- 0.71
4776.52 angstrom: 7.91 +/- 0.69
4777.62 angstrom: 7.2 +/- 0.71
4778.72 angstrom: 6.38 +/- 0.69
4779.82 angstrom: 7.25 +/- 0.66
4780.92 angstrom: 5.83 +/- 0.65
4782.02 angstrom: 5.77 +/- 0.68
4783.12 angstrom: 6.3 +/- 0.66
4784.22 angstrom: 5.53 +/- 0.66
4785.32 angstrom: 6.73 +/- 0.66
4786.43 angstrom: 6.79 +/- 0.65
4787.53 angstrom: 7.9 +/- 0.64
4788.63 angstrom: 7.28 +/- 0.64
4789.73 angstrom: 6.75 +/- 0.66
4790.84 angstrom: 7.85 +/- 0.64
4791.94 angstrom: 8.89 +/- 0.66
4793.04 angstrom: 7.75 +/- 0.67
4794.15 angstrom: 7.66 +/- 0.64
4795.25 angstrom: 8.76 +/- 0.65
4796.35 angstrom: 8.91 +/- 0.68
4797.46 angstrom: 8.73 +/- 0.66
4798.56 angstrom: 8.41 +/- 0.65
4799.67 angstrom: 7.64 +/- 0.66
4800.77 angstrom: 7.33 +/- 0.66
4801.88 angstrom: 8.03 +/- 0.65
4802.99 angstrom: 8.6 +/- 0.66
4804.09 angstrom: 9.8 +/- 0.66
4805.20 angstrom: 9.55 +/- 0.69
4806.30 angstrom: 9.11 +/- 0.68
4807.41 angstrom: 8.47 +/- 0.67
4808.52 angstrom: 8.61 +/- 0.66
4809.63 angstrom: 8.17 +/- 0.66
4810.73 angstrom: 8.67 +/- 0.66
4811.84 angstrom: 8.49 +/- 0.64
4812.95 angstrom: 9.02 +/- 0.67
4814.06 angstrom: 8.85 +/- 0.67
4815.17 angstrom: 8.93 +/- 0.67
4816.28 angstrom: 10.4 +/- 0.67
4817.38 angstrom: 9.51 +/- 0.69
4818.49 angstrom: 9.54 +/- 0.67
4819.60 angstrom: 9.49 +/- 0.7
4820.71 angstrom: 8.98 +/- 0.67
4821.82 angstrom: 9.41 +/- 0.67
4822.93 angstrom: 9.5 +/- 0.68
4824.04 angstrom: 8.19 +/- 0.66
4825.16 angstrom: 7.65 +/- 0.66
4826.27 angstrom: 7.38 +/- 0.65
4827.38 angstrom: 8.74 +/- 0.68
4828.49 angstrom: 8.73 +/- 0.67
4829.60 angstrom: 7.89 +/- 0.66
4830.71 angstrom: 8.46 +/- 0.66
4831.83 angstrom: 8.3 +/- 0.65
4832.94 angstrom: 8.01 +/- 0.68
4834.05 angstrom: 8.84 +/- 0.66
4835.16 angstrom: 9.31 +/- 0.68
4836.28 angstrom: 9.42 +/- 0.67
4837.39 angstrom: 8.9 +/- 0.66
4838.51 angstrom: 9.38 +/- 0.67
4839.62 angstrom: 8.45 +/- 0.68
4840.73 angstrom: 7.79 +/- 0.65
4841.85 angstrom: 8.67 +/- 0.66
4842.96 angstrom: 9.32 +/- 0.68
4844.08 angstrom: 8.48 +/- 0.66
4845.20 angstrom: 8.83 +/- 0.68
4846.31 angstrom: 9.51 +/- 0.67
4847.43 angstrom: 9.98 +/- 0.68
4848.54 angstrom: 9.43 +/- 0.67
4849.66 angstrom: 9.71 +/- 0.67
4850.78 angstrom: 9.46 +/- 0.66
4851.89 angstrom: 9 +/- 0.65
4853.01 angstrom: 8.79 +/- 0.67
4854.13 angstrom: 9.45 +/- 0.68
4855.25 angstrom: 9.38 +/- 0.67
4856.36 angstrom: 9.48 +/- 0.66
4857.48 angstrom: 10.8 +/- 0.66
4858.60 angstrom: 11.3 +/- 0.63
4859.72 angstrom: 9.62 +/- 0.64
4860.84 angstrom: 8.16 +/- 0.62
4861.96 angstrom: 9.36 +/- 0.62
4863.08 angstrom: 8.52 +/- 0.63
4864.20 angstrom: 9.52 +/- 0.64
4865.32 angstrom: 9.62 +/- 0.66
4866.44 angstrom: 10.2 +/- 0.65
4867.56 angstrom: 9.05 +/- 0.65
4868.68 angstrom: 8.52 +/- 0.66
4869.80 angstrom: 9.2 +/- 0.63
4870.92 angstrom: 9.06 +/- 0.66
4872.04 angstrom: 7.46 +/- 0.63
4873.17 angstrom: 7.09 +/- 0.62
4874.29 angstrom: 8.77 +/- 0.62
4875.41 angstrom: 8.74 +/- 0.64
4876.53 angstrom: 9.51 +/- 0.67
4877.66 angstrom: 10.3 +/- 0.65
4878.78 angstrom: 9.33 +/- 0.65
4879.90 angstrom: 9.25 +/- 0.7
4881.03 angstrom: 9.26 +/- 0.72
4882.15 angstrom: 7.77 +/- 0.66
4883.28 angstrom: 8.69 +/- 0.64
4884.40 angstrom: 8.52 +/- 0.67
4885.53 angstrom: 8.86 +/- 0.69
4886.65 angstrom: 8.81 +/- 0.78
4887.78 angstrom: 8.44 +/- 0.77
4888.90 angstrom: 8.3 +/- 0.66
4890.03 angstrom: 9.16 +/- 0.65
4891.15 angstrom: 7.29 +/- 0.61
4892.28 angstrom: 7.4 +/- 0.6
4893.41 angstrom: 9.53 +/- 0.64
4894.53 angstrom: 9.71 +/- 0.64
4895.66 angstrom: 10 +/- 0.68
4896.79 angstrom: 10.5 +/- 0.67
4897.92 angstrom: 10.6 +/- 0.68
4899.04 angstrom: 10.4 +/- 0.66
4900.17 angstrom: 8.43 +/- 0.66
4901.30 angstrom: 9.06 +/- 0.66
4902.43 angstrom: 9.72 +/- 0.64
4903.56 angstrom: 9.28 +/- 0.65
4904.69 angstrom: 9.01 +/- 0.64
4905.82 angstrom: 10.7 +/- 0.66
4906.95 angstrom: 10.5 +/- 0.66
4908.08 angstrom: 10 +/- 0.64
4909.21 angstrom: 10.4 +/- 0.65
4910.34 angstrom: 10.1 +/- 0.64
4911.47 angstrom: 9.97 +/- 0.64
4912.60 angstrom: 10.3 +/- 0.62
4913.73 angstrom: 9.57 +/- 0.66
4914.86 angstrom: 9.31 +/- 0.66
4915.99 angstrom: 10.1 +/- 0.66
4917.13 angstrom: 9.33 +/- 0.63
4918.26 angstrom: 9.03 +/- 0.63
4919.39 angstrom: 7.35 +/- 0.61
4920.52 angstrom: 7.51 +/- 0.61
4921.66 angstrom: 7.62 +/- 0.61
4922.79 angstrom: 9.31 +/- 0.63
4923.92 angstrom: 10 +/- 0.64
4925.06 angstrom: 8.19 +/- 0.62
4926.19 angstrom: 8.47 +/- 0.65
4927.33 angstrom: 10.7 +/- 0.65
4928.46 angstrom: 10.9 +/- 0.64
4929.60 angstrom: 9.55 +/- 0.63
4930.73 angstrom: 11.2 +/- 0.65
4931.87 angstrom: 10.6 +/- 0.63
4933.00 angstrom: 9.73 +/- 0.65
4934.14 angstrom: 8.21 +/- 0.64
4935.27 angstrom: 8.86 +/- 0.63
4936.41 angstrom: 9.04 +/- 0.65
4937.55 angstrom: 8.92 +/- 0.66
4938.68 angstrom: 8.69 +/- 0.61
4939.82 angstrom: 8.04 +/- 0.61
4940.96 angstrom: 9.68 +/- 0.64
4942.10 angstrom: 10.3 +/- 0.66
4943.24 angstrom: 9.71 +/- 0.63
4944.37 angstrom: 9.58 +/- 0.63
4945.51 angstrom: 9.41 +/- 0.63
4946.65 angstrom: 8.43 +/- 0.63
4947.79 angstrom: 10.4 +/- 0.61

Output 0.29 mag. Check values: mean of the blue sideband 9.39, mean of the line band 7.14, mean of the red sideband 9.23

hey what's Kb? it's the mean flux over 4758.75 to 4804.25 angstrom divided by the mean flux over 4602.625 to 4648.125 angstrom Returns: 0.82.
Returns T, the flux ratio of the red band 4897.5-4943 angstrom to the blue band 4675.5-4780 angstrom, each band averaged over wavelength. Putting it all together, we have 1.06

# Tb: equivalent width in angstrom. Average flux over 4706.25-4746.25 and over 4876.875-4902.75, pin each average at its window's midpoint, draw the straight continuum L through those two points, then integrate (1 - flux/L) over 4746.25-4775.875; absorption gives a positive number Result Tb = 2.9 angstrom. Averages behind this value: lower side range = 9.1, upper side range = 9.1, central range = 8.2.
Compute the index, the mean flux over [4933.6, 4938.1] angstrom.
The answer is 8.76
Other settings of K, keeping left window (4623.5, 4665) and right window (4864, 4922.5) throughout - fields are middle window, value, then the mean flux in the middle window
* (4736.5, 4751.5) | 0.06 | 8.76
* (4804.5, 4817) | 0.03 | 8.95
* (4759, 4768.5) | 0.15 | 8.05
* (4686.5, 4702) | -0.05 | 9.72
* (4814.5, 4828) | 0.03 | 8.98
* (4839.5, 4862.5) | -0.01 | 9.3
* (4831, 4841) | 0.05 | 8.73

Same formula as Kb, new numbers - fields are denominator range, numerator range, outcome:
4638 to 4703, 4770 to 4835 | 0.86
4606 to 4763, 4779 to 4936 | 0.96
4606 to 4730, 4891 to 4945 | 1.00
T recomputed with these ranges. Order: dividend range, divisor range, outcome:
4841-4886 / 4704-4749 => 1.01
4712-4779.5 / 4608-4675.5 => 0.92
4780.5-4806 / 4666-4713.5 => 0.82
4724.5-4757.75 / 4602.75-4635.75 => 0.94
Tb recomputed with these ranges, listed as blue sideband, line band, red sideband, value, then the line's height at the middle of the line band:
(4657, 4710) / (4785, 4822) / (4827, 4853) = 2.19 angstrom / 9.04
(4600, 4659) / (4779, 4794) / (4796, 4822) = 3.24 angstrom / 8.9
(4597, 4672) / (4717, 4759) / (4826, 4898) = 0.68 angstrom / 9.18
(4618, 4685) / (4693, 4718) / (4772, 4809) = -1.85 angstrom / 8.69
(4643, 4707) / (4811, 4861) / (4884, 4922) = 1.47 angstrom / 9.32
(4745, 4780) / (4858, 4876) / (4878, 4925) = -0.14 angstrom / 8.95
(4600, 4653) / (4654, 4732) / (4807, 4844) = -2.82 angstrom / 9.11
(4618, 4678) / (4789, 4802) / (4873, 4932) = 1.77 angstrom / 9.32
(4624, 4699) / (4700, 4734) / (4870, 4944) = 0.44 angstrom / 9.36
